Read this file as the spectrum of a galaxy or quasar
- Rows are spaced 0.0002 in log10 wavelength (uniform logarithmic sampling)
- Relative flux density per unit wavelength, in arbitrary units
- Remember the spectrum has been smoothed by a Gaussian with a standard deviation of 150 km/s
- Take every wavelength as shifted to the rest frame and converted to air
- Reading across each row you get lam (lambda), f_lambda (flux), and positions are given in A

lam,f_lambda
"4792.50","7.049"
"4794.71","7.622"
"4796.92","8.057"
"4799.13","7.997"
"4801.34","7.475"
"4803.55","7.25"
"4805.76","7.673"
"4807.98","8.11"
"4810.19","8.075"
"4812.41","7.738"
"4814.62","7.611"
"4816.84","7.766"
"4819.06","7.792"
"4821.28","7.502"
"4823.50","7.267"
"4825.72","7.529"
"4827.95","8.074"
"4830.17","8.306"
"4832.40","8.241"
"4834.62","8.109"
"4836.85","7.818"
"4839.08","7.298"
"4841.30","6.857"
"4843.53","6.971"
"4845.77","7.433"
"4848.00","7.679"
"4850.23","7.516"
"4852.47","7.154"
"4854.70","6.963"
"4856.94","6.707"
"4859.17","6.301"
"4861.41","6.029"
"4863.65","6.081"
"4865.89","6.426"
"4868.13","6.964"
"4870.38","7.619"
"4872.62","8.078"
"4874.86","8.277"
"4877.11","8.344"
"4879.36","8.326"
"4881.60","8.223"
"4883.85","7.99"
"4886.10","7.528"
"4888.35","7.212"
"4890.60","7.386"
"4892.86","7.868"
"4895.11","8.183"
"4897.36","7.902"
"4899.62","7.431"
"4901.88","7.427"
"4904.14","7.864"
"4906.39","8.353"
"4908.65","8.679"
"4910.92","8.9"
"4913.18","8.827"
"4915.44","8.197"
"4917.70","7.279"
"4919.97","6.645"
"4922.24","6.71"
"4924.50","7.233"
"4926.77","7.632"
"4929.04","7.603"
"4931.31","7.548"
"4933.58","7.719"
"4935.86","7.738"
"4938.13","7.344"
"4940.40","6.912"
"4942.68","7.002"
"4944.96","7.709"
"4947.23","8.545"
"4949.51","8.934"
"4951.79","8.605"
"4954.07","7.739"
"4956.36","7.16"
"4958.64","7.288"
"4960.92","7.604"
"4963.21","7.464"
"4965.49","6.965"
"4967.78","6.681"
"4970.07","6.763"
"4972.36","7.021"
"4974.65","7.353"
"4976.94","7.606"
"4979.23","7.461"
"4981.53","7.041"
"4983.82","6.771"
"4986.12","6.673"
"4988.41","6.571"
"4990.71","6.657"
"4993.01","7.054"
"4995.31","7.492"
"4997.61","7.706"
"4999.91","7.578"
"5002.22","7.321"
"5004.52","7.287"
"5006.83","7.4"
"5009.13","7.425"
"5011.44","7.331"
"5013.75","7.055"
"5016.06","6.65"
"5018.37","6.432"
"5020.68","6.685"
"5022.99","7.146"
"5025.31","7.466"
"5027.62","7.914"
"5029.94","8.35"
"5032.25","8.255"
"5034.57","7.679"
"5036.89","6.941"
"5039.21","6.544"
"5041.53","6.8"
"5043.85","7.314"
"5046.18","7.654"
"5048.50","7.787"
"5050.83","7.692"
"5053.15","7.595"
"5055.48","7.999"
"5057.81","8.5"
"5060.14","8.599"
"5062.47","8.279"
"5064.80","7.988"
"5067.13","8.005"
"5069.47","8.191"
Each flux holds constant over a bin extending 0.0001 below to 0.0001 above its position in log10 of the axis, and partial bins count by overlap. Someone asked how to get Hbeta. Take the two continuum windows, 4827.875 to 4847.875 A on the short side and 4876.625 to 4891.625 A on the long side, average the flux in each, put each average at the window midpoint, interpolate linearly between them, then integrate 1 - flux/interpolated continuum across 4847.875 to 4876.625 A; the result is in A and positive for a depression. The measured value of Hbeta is 2.6 A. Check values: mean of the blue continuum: 7.66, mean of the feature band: 7.07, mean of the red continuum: 7.84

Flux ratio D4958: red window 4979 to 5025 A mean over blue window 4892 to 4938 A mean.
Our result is 0.91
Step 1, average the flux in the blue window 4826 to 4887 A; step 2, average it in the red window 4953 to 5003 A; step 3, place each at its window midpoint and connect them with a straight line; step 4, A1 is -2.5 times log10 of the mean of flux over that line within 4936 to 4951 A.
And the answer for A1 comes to -0.07 mag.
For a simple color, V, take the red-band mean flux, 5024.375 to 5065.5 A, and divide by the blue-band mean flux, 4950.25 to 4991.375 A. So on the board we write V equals 1.07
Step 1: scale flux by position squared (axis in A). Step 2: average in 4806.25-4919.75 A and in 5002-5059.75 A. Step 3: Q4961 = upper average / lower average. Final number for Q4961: 1.04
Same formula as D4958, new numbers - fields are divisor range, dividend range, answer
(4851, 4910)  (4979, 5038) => 0.96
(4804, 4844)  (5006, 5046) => 0.94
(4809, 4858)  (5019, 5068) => 1.01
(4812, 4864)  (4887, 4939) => 1.05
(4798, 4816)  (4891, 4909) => 1.02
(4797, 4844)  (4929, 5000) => 0.96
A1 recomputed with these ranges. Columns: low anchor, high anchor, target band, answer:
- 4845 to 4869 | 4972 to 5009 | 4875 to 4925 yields -0.13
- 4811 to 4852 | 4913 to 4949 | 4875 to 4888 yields -0.06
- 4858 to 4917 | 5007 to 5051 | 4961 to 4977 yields 0.05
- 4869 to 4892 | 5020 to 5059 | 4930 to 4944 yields 0.06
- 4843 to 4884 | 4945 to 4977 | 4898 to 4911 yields -0.09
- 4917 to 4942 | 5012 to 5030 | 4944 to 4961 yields -0.10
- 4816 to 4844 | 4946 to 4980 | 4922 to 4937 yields 0.01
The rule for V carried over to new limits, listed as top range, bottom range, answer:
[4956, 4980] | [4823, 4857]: 0.96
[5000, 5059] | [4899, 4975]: 0.97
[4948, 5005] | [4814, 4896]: 0.98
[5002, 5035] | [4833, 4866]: 1.04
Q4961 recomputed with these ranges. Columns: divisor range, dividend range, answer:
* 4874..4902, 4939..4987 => 0.97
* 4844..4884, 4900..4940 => 1.08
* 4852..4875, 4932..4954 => 1.17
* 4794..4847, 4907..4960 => 1.05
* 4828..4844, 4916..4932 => 0.98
